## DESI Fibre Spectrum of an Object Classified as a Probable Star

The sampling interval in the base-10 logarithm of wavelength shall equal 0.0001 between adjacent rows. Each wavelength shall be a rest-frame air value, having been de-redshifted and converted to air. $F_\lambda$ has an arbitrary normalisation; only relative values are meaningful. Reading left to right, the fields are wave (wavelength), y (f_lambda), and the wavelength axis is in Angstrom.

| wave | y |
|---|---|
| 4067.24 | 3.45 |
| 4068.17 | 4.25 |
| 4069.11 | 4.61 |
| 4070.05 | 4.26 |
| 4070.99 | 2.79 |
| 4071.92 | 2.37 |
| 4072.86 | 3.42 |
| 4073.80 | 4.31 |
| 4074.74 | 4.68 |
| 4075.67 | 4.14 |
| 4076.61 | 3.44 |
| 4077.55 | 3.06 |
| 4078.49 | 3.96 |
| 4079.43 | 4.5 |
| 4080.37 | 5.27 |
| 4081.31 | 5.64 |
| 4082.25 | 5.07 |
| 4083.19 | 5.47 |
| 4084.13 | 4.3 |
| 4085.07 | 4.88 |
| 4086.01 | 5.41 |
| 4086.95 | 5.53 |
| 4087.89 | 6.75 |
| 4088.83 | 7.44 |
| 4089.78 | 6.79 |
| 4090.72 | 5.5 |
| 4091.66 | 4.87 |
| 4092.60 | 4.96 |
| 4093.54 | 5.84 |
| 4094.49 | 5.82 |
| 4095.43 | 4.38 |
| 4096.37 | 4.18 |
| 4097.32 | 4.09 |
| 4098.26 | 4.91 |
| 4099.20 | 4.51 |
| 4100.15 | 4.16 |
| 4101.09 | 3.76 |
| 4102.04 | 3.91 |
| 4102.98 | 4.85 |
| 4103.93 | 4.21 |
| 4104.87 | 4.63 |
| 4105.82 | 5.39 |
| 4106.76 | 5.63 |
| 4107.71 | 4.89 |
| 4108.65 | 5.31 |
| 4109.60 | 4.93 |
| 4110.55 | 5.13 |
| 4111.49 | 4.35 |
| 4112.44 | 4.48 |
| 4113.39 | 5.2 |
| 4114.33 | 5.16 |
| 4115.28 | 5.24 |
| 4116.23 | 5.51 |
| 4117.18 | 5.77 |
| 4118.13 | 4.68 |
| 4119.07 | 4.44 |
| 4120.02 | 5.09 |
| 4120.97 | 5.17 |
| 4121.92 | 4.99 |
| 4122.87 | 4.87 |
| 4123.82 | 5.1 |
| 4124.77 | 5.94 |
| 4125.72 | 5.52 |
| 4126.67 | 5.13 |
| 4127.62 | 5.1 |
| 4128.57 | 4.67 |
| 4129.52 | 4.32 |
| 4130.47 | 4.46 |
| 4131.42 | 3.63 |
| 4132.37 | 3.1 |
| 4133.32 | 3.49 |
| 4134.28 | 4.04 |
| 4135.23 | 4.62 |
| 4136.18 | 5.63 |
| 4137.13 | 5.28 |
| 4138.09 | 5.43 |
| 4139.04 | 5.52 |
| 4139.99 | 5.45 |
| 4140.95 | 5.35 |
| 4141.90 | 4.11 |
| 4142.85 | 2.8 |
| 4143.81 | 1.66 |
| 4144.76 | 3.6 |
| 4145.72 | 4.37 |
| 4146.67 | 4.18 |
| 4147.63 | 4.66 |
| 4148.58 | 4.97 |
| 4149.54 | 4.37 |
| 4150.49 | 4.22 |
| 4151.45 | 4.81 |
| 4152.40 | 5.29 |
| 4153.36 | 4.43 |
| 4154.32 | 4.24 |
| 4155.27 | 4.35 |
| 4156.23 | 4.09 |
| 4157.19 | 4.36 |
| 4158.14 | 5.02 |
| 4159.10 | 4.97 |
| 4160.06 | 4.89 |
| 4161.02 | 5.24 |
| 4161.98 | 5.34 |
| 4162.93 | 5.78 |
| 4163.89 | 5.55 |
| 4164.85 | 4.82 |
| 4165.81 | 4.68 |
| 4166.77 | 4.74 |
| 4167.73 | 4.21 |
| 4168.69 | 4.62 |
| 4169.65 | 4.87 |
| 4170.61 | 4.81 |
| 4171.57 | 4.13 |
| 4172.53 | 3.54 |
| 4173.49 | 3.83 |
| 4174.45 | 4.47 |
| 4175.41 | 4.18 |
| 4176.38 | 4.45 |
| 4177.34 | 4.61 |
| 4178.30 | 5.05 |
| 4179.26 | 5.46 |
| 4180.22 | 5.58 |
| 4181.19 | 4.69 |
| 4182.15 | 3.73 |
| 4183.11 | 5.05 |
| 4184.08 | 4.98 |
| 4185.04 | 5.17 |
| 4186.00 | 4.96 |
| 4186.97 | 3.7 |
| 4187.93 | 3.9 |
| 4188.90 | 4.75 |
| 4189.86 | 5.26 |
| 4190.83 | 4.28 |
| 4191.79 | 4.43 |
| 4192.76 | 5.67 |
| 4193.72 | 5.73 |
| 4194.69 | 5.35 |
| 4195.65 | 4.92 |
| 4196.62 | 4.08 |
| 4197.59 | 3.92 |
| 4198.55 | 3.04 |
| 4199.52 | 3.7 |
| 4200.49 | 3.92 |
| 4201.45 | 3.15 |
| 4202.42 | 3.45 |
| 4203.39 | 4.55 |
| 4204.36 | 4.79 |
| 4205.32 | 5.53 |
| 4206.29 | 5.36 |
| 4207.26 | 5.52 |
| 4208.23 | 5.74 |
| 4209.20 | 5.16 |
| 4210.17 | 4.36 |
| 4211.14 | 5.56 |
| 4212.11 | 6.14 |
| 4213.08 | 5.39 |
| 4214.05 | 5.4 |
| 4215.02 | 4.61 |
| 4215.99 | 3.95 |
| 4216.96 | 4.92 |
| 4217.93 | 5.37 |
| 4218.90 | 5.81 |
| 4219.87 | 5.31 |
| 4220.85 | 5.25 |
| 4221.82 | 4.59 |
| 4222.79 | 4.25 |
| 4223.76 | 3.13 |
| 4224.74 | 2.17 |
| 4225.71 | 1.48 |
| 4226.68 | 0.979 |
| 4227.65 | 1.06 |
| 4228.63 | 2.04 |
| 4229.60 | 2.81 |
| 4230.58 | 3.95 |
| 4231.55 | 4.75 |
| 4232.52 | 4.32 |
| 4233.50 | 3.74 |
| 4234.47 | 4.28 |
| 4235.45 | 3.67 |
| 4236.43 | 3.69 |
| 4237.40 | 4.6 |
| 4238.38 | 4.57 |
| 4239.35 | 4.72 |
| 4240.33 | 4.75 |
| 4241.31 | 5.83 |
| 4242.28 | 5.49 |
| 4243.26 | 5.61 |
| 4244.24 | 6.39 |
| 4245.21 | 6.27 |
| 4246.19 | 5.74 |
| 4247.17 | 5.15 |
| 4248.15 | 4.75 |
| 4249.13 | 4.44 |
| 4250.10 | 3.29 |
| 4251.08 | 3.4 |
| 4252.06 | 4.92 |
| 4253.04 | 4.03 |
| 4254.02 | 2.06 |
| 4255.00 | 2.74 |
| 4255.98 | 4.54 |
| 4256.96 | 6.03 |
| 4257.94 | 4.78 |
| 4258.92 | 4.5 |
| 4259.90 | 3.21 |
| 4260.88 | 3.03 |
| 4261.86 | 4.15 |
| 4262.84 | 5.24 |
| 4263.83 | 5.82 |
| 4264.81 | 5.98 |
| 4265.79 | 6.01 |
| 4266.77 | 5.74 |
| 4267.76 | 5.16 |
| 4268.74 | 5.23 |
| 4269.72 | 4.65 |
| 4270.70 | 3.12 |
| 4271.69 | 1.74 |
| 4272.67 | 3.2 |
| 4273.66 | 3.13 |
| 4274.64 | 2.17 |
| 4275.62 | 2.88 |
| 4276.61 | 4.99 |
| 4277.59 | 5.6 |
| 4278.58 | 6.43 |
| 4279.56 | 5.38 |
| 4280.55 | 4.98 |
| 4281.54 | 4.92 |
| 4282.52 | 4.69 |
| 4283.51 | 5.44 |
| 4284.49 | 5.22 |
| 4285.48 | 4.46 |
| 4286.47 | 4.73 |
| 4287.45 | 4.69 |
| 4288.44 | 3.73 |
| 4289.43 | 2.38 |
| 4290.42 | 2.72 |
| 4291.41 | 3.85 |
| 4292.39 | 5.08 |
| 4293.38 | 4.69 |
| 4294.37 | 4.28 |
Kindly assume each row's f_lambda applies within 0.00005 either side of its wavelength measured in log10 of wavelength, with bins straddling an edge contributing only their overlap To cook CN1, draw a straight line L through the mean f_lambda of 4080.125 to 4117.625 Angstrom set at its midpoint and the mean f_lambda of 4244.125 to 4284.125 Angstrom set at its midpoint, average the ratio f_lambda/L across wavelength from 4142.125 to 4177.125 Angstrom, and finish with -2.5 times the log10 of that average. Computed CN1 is 0.10 mag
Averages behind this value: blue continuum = 5.1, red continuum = 4.52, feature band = 4.46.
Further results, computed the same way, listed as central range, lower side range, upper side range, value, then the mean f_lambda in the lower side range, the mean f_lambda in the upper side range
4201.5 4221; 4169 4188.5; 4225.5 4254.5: -0.17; 4.56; 4.12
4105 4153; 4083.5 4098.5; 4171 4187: 0.07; 5.36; 4.59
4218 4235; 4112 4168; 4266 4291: 0.24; 4.72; 4.31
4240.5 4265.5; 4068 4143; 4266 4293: -0.07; 4.78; 4.33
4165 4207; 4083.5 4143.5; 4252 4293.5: 0.03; 4.92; 4.36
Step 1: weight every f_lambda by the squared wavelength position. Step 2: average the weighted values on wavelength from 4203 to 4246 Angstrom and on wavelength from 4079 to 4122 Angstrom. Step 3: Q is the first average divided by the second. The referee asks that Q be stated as 0.94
